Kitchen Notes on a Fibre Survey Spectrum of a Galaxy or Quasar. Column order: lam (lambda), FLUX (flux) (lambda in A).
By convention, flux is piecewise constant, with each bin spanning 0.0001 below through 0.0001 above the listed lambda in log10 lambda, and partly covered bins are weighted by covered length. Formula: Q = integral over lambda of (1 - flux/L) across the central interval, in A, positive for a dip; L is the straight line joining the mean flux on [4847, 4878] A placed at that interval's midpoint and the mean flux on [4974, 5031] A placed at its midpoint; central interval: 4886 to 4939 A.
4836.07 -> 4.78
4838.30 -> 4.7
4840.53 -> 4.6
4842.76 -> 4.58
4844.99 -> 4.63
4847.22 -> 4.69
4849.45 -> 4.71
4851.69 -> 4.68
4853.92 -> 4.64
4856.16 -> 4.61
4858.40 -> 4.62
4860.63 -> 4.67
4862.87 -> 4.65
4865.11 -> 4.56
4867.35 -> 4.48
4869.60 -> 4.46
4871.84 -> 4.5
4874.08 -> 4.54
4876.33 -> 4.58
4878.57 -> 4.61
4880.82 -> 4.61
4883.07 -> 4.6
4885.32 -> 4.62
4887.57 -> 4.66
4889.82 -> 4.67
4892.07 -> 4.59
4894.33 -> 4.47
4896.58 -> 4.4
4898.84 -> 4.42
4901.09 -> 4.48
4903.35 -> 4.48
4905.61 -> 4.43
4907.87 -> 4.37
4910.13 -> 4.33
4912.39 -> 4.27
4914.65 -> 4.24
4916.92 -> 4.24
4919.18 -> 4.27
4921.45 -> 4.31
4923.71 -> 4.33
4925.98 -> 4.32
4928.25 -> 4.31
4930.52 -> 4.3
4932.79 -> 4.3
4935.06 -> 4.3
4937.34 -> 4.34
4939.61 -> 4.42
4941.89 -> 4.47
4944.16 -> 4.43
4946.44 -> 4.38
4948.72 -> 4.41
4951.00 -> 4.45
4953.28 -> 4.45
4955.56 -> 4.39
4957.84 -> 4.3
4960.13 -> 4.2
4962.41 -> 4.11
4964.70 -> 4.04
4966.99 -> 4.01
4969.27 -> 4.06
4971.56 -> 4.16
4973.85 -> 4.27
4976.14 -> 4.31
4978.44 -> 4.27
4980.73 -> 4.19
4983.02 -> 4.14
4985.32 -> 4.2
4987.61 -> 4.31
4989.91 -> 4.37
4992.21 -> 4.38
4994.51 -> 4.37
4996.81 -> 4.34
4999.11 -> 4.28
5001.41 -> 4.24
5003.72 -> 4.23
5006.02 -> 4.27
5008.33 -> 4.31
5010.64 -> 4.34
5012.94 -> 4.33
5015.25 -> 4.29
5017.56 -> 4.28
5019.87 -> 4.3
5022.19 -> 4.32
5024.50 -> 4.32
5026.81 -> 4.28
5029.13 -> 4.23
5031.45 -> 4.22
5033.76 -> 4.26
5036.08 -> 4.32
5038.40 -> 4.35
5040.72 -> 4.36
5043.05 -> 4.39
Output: 1.2 A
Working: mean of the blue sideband 4.6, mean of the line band 4.39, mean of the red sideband 4.29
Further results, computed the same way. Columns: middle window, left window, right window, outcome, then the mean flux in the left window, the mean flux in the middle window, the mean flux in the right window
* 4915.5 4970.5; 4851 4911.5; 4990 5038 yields 1.6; 4.54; 4.3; 4.3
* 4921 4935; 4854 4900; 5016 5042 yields 0.5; 4.57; 4.31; 4.29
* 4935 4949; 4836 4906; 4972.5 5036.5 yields 0.1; 4.58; 4.4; 4.28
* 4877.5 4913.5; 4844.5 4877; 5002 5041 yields 0.3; 4.6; 4.5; 4.29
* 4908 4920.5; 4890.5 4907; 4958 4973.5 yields 0.3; 4.47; 4.28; 4.12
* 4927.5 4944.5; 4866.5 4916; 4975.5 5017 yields 0.2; 4.49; 4.36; 4.29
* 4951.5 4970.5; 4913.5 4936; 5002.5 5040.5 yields 0.4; 4.29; 4.2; 4.29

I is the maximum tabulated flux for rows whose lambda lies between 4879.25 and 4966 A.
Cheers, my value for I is 4.67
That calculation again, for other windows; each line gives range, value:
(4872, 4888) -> 4.66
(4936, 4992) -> 4.47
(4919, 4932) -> 4.33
